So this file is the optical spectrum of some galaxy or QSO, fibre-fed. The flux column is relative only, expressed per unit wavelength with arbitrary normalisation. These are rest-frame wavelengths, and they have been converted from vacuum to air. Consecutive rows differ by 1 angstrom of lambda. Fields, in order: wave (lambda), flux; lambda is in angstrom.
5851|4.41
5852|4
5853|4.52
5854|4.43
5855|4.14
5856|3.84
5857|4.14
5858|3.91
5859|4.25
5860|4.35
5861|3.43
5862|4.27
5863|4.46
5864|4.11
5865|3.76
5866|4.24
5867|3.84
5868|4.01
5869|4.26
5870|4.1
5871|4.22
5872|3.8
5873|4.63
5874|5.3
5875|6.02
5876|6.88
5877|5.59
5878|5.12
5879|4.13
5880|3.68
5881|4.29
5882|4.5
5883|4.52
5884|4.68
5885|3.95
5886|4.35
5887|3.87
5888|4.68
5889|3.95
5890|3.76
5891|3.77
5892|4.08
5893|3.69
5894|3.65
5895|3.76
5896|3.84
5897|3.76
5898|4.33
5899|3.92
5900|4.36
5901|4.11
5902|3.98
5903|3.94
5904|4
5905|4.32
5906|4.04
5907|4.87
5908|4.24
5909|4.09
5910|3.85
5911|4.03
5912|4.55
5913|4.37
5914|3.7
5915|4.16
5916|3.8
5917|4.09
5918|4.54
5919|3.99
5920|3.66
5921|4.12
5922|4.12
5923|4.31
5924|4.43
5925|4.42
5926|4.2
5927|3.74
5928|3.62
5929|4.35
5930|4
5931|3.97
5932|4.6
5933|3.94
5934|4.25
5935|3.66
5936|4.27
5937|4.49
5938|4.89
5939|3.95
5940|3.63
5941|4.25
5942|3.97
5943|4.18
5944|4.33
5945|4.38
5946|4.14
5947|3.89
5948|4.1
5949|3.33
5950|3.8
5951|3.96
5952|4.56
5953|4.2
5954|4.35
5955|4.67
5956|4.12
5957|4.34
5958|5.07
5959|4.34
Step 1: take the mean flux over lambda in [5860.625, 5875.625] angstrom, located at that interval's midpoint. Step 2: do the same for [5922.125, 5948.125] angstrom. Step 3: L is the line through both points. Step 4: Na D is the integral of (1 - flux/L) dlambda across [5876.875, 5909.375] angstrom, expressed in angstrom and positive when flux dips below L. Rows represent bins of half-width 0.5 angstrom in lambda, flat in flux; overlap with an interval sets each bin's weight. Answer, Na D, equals 0.8 angstrom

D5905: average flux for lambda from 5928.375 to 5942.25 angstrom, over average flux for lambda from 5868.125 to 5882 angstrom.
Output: 0.9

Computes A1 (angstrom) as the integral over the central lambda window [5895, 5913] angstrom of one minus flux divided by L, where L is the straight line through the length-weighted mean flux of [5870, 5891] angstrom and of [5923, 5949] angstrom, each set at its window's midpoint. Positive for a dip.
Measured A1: 1.0 angstrom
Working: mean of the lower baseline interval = 4.56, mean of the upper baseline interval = 4.13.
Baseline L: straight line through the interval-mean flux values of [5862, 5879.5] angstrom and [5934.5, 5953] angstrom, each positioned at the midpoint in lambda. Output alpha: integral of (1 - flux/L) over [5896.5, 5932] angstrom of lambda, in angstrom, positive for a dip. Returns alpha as 1.5 angstrom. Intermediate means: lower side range 4.61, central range 4.12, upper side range 4.1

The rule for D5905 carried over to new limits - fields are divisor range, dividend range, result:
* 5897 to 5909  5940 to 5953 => 0.97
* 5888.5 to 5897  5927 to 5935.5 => 1.06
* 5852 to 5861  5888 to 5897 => 0.93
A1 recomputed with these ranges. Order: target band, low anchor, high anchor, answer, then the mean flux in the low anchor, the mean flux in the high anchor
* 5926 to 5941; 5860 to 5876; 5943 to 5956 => 0.3 angstrom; 4.38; 4.14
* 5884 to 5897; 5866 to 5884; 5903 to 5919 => 1.4 angstrom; 4.63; 4.16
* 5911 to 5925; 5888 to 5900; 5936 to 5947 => -0.3 angstrom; 3.92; 4.21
